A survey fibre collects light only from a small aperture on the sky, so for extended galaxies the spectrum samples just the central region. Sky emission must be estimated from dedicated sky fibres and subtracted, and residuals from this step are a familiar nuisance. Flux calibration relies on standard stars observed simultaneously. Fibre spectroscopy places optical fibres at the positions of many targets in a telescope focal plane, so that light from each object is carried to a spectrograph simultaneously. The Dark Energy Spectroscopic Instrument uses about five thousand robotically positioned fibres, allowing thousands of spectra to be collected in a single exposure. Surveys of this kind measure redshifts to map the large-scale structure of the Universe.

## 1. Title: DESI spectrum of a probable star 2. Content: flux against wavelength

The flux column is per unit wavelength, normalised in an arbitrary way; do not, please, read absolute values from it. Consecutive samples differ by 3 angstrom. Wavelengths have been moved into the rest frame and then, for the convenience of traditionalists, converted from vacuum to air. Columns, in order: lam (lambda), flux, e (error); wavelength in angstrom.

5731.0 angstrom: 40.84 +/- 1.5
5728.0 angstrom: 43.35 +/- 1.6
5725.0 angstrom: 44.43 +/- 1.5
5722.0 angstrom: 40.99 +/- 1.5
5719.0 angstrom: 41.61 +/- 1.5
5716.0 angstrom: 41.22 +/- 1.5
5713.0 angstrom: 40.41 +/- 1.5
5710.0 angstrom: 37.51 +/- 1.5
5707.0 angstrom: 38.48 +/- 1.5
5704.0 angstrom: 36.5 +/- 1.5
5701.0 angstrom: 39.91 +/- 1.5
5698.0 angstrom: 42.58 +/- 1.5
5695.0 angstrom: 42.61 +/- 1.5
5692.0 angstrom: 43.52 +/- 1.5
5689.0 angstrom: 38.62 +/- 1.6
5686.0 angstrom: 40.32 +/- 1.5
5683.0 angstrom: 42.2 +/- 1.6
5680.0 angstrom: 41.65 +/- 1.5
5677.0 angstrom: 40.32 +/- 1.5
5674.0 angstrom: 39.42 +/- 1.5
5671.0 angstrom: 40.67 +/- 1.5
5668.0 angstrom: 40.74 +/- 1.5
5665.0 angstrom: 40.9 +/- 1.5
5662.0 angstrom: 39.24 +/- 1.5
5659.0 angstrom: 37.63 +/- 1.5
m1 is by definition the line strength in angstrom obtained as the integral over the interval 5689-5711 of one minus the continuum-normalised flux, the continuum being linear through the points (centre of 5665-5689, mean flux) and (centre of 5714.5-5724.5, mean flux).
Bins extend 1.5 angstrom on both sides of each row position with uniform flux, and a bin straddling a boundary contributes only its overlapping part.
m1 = 0.55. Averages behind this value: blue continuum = 40.6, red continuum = 41.6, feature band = 40.1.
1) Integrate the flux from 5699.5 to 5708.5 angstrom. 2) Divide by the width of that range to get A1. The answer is 38.3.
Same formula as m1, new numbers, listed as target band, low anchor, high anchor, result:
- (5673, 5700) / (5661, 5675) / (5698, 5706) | -1.1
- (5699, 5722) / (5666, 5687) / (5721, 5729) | 1.5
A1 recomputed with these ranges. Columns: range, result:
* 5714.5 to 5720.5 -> 41.4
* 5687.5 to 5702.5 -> 41.4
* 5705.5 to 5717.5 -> 39.4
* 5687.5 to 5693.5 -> 41.1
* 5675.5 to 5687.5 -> 41.1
